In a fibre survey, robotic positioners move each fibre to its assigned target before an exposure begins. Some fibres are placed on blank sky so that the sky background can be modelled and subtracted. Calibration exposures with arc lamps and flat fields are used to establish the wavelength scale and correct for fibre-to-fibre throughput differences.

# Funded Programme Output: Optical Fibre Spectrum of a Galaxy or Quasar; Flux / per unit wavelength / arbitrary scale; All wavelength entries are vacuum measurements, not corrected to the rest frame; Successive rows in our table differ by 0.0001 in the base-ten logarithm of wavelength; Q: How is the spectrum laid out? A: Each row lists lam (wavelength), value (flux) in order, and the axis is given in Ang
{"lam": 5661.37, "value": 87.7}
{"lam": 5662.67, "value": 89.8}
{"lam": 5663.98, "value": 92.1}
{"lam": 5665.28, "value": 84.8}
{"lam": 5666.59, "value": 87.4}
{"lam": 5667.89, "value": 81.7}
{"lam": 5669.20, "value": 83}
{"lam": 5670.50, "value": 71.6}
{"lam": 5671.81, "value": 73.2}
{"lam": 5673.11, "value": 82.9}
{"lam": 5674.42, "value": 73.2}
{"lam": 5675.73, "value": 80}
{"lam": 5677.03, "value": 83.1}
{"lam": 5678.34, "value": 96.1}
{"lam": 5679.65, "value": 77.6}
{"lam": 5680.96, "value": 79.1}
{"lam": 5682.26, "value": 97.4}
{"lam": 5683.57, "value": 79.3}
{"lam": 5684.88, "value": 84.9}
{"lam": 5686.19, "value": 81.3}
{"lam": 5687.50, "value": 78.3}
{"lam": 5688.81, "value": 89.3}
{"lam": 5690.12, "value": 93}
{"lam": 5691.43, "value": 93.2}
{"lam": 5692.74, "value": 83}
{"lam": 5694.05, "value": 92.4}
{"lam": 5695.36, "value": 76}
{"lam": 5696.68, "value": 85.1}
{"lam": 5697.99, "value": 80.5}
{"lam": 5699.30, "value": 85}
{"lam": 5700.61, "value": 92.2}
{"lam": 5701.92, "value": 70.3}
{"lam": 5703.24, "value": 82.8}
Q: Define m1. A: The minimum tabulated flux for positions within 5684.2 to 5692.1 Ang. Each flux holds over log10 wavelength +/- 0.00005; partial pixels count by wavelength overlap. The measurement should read 78.3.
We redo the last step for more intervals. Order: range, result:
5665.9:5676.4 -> 71.6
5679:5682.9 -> 77.6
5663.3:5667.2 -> 84.8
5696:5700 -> 80.5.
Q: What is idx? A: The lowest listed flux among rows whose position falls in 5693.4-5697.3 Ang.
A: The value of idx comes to 76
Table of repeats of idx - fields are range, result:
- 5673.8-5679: 73.2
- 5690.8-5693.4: 83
